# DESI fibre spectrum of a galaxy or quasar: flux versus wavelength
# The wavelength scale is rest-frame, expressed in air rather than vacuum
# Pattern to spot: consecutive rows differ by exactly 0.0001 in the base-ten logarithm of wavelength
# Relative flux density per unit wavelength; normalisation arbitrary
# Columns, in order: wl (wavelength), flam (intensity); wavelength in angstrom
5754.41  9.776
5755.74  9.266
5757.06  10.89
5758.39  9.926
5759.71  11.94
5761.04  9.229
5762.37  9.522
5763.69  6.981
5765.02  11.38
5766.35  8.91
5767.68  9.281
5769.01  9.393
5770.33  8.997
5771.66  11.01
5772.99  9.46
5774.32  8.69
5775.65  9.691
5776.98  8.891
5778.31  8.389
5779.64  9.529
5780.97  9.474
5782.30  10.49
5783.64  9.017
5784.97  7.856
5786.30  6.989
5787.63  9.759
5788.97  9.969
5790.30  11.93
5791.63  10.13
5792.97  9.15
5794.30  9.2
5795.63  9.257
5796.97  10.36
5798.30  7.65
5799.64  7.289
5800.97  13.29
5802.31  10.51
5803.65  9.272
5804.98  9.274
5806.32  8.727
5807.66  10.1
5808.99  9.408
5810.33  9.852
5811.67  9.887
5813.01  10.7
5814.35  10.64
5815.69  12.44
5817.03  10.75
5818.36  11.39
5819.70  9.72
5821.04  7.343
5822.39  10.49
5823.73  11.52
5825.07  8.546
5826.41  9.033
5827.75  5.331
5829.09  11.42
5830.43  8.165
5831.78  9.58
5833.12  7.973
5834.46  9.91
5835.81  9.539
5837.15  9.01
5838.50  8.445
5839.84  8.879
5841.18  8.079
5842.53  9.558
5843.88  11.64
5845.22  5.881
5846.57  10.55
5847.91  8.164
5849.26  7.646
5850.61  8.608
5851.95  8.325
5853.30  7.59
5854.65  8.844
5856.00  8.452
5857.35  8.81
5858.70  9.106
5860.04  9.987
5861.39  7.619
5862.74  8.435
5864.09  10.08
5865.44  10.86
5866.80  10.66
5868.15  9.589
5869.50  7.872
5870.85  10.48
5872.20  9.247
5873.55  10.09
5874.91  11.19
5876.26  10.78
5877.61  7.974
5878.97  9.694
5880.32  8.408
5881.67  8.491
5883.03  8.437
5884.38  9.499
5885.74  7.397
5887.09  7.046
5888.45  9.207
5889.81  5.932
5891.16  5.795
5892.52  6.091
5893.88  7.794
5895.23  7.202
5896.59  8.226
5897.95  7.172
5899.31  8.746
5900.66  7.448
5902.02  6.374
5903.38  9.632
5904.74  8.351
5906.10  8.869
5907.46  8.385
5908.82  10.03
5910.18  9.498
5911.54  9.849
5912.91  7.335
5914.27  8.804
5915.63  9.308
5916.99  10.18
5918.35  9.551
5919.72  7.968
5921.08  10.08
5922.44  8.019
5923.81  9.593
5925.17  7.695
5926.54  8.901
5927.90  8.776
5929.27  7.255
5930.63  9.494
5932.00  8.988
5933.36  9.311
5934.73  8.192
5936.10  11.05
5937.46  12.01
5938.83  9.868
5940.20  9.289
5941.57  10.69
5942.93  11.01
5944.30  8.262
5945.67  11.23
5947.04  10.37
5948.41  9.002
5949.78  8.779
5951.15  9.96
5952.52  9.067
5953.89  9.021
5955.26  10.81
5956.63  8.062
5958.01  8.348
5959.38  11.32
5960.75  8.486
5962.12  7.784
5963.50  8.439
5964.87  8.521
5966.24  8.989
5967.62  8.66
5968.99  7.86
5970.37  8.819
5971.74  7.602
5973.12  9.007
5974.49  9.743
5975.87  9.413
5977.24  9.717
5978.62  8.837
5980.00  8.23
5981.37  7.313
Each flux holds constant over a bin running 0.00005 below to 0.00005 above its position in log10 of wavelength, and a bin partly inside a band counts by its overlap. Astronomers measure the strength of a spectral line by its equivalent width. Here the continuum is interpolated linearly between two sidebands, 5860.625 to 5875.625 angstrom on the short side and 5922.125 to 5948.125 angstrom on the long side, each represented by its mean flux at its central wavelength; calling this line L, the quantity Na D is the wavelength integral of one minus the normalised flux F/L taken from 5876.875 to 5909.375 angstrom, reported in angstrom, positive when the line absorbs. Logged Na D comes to 5.4 angstrom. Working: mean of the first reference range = 9.65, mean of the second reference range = 9.49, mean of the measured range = 8.01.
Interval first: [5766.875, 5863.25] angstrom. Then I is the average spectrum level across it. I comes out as 9.31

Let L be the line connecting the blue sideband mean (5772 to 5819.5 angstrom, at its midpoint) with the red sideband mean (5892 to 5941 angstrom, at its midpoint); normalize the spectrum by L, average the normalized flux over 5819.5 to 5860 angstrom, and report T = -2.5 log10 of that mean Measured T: 0.06 mag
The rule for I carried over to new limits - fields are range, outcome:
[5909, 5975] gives 9.19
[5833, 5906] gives 8.65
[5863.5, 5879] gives 9.88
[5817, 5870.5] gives 9.07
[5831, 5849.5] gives 8.94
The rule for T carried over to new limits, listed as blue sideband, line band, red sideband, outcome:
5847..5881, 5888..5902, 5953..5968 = 0.24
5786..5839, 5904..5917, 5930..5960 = 0.08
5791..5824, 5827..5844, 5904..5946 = 0.09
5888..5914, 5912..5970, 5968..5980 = -0.09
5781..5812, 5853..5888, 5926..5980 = 0.03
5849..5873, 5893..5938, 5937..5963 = 0.08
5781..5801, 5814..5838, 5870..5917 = -0.06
